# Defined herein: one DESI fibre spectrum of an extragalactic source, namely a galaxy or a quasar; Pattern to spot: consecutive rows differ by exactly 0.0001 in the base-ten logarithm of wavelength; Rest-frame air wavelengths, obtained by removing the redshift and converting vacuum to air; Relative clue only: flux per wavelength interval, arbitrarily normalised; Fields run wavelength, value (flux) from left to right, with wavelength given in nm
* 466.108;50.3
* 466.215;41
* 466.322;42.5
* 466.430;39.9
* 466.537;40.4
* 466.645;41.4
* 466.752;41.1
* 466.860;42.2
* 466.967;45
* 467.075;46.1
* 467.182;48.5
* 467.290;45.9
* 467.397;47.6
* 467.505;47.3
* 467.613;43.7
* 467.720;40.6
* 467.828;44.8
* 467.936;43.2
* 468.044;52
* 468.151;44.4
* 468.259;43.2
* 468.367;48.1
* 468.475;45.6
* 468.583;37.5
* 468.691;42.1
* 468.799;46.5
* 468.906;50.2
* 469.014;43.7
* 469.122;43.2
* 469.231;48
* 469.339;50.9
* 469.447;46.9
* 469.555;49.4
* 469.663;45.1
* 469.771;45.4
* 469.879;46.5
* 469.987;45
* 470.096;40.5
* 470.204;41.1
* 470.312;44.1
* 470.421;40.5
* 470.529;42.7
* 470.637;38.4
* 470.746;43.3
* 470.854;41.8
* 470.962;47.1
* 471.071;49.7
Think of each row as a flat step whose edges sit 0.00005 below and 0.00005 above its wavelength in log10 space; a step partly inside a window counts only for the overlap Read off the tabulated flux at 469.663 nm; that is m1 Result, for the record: 45.1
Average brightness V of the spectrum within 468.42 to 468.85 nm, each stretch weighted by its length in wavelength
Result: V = 42.9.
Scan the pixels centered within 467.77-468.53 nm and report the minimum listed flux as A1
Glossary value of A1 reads 43.2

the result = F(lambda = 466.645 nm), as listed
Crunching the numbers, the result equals 41.4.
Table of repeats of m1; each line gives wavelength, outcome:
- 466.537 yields 40.4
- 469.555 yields 49.4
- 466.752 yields 41.1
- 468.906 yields 50.2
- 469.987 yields 45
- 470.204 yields 41.1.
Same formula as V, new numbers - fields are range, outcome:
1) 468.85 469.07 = 47.1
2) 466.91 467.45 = 46.7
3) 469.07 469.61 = 47.6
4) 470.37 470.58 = 41.7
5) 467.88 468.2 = 46.6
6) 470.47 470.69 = 40.7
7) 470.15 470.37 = 42.5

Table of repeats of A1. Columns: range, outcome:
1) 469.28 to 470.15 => 40.5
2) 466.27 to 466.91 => 39.9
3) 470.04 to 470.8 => 38.4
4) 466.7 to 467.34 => 41.1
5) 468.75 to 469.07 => 43.7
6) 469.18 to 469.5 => 46.9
